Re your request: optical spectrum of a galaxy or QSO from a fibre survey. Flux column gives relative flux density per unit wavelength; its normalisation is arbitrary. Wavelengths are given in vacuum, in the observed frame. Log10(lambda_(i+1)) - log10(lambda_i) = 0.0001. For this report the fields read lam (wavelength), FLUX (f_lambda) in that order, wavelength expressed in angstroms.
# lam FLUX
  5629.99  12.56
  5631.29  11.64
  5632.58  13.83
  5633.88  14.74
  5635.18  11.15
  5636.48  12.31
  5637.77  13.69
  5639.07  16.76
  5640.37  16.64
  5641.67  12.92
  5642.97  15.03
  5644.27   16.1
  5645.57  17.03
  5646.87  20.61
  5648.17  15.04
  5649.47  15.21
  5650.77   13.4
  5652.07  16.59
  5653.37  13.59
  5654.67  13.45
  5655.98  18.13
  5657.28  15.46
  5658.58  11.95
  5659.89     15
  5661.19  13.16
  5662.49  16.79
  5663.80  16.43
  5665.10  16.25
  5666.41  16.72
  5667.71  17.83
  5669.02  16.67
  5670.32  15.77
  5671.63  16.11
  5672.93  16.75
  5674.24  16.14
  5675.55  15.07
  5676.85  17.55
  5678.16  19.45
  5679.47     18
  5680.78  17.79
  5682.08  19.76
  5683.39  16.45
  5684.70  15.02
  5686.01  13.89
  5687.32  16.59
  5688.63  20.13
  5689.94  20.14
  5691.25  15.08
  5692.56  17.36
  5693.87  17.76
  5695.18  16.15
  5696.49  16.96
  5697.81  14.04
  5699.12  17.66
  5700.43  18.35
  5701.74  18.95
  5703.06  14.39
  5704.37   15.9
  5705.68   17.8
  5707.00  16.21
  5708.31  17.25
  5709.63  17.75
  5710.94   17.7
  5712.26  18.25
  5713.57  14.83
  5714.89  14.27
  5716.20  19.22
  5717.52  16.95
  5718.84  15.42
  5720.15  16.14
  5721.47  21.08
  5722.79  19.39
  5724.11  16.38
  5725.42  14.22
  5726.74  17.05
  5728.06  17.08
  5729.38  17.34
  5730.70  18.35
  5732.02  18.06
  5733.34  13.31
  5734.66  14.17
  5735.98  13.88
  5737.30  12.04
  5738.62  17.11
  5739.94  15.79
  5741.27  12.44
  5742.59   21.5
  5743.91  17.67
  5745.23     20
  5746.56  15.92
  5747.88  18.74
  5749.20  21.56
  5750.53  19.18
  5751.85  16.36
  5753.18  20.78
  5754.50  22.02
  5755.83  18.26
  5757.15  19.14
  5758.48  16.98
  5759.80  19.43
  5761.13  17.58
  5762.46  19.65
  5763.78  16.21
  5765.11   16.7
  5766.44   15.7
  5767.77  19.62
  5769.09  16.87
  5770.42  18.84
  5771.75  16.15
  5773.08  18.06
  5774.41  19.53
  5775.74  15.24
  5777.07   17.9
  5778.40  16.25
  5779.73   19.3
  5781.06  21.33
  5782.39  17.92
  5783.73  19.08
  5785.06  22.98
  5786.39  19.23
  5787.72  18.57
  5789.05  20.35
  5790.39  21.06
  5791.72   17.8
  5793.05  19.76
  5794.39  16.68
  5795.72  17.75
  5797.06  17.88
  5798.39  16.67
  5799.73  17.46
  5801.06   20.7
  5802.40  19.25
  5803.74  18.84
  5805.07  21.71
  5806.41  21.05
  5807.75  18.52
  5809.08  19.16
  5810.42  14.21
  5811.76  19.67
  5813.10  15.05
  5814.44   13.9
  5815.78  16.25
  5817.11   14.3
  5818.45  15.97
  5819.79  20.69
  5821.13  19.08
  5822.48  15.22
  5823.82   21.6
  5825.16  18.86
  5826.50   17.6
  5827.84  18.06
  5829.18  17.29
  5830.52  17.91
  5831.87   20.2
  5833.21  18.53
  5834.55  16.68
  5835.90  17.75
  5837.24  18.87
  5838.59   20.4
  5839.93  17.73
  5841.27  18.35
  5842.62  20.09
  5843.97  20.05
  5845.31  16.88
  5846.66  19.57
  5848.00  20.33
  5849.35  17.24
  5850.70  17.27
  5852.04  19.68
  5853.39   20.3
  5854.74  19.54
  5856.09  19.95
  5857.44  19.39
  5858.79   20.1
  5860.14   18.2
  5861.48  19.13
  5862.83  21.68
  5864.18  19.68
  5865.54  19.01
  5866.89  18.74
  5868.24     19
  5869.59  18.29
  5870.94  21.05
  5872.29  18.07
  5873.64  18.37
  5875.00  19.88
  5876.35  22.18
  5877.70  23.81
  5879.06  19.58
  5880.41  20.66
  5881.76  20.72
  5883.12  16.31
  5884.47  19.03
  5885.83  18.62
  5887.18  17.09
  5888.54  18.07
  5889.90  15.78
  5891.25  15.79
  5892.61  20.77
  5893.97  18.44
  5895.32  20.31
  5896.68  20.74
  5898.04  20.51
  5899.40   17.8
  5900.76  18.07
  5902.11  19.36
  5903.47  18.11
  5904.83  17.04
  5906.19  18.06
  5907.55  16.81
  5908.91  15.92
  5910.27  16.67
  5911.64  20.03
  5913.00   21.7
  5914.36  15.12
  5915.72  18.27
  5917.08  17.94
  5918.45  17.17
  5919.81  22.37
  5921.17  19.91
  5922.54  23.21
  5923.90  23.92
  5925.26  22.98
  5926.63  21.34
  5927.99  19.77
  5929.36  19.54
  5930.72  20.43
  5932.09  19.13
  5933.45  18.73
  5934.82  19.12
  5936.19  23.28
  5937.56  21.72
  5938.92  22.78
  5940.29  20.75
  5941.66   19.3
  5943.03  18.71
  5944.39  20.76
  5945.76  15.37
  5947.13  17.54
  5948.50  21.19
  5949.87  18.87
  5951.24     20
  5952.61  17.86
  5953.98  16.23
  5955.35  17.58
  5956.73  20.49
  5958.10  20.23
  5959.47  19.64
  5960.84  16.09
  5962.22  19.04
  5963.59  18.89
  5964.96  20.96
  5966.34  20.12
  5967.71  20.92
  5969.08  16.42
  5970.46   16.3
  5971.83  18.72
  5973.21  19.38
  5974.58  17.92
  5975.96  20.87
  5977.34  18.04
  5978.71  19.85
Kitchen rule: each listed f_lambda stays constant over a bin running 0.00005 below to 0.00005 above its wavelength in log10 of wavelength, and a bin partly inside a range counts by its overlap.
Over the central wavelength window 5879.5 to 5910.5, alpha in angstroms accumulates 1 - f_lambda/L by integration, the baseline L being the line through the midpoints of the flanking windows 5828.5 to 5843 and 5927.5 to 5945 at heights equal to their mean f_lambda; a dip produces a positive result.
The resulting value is 1.97 angstroms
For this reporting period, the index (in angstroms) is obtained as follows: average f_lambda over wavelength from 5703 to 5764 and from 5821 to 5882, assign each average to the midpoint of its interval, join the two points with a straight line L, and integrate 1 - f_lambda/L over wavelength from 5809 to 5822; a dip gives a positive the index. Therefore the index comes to 1.3 angstroms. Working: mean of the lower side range 17.3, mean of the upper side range 19.2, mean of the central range 16.7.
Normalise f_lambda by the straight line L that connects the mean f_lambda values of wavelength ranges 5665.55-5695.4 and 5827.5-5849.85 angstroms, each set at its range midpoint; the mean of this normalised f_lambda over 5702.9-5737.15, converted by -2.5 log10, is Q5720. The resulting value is 0.05 mag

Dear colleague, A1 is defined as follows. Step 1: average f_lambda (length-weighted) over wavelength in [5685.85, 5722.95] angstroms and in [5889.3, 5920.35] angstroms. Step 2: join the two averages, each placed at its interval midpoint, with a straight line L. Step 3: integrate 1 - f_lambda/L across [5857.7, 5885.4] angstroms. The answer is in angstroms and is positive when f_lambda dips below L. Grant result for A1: -2.3 angstroms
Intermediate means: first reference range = 17.1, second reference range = 18.4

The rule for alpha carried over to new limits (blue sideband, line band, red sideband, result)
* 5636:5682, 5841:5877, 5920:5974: -1.5 angstroms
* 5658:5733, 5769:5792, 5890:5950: -1.2 angstroms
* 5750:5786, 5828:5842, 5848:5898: 0.4 angstroms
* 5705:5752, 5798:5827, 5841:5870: 0.7 angstroms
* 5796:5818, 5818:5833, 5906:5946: -0.3 angstroms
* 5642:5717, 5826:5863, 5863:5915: -1.0 angstroms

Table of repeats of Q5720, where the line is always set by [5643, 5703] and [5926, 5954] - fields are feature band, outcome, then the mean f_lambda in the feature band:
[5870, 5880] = -0.08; 20.4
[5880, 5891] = 0.05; 18.1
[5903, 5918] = 0.09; 17.8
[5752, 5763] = -0.09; 19.1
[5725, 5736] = 0.07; 16.1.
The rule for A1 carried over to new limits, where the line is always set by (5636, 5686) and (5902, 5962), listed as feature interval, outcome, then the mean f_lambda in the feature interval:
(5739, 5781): -2.2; 18.1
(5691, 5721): -0.5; 16.8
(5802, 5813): -0.7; 18.8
